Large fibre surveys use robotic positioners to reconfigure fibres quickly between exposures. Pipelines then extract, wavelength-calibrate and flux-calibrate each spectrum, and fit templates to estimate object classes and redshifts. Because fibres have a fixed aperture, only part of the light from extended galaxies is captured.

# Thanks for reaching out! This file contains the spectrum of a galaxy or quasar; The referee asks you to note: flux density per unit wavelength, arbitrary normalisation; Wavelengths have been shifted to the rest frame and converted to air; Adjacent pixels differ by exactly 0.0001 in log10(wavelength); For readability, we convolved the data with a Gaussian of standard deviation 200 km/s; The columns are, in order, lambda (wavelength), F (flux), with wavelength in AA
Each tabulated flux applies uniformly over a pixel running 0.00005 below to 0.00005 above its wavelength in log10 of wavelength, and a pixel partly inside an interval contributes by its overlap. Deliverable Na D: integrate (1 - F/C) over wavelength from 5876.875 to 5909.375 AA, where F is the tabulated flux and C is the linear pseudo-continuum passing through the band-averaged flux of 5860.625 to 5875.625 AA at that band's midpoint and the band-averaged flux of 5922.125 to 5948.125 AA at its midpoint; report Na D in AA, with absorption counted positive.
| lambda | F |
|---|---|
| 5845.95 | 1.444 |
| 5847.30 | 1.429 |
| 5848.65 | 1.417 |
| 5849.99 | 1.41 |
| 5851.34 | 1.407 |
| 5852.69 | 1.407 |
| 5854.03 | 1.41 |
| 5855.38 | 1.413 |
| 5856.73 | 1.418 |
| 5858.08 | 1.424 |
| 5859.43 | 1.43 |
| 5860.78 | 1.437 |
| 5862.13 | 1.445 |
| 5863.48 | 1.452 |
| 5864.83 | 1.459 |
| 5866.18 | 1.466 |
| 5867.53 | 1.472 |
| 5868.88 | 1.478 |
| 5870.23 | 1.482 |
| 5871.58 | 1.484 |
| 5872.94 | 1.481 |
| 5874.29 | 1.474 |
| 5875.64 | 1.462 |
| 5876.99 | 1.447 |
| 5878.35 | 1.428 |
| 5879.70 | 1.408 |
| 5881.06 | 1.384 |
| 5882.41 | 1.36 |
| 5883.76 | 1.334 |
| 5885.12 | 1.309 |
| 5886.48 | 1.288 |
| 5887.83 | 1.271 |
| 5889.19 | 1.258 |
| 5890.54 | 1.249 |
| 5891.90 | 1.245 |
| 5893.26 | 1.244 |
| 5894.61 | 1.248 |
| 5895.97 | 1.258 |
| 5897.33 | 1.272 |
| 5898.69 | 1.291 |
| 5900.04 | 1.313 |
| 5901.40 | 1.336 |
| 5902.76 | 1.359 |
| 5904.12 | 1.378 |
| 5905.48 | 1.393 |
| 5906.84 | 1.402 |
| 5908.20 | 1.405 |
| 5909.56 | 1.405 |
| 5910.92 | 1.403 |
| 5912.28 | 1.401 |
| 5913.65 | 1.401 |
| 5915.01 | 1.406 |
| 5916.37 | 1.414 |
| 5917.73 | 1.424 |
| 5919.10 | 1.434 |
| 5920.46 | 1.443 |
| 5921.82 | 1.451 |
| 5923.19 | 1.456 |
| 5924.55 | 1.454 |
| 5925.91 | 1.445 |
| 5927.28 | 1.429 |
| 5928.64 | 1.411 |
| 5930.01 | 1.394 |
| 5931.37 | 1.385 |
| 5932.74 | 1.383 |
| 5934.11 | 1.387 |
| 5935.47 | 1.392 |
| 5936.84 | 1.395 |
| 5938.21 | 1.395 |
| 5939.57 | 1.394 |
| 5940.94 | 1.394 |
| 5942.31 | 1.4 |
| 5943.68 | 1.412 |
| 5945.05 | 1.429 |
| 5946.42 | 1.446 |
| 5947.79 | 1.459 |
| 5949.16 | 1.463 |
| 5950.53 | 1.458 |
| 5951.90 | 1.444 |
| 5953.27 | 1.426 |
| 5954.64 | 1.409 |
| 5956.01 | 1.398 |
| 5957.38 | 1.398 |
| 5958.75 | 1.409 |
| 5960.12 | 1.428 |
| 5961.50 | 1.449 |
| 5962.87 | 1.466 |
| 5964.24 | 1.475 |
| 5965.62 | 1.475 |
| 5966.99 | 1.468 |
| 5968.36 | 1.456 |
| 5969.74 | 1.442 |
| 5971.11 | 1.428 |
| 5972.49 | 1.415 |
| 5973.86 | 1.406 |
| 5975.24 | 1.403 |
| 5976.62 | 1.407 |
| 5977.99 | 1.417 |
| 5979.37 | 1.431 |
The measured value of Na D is 2.7 AA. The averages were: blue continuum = 1.47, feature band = 1.33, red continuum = 1.41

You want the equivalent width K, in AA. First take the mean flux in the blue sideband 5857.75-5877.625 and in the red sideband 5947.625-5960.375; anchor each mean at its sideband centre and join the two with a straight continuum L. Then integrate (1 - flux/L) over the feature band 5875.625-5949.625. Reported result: 3.4 AA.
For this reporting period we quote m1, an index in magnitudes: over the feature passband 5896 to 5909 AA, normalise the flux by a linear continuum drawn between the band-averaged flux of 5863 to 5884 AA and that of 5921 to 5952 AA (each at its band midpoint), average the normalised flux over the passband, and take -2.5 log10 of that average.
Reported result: 0.07 mag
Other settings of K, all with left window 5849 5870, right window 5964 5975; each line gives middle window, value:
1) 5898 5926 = 0.8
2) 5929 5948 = 0.5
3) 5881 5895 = 1.5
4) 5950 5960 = 0.1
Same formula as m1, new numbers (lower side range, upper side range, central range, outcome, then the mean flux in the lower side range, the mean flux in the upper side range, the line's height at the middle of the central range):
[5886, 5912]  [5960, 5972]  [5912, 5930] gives -0.05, 1.32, 1.45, 1.36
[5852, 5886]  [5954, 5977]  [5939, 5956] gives 0.00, 1.43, 1.43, 1.43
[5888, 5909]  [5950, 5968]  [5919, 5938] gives -0.03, 1.31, 1.44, 1.37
